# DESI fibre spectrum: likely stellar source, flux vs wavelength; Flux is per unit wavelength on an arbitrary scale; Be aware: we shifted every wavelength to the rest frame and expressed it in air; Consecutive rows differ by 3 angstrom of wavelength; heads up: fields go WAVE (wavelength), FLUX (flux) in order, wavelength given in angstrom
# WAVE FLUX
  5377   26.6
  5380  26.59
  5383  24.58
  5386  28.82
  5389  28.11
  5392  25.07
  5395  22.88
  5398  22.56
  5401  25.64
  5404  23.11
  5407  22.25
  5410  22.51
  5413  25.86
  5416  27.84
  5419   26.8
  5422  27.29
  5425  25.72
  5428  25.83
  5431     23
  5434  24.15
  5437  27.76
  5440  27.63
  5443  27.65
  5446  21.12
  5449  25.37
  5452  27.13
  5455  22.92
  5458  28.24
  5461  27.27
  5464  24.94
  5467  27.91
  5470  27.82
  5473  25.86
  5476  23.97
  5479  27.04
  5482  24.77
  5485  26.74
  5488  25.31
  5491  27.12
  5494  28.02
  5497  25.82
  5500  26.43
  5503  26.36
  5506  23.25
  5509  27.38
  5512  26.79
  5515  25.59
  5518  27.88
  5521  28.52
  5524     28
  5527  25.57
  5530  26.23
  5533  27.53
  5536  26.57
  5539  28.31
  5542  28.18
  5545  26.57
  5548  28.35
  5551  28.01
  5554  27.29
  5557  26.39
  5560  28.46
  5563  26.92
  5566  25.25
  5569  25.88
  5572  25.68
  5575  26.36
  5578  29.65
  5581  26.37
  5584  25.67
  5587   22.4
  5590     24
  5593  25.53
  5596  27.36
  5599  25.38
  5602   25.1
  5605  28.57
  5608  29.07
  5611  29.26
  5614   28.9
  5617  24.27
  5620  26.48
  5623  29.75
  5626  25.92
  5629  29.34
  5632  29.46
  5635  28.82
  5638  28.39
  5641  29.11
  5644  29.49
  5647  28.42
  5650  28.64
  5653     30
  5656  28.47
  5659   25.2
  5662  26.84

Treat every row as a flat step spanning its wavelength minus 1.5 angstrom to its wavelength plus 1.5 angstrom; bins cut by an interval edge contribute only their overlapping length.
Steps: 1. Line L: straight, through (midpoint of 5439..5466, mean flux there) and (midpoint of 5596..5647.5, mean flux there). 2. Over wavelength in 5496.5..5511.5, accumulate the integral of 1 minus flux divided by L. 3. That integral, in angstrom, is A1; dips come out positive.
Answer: 0.3 angstrom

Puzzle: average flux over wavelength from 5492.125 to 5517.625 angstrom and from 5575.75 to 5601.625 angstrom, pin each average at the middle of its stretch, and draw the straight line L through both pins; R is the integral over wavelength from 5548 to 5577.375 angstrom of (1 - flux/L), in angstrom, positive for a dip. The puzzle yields -1.0 angstrom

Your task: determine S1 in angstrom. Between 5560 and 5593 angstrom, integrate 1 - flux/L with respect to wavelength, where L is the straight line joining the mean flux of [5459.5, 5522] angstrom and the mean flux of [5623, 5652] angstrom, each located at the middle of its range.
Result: 2.2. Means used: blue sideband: 26.4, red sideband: 28.7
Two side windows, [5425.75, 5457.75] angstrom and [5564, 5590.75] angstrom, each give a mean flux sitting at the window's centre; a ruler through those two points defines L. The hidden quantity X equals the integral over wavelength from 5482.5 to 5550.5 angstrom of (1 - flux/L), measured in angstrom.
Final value -3.28 angstrom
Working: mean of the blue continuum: 25.4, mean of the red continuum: 25.8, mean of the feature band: 26.8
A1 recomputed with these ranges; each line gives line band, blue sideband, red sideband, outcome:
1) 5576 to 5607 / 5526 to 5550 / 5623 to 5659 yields 2.1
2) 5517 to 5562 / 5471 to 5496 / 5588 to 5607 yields -2.4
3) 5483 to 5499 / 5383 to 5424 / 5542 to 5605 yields -0.4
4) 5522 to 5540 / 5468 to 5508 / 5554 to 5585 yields -0.4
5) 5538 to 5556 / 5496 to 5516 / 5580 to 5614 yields -1.1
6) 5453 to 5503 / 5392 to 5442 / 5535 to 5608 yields -1.1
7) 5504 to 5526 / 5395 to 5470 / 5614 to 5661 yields -0.2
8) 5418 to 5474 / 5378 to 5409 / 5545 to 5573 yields -1.0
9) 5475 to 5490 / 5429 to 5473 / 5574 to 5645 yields 0.3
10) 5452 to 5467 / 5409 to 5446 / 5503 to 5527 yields 0.0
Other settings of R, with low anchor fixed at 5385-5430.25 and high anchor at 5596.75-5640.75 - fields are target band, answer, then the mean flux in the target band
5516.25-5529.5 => -0.4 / 27.4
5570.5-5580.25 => 0.0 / 27.2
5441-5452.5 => 0.2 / 25.3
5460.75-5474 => -0.4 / 26.7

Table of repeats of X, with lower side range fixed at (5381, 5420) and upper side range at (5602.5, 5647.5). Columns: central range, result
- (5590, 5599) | 0.6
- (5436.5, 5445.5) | -0.5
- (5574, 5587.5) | 0.6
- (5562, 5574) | 0.7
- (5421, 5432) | 0.0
